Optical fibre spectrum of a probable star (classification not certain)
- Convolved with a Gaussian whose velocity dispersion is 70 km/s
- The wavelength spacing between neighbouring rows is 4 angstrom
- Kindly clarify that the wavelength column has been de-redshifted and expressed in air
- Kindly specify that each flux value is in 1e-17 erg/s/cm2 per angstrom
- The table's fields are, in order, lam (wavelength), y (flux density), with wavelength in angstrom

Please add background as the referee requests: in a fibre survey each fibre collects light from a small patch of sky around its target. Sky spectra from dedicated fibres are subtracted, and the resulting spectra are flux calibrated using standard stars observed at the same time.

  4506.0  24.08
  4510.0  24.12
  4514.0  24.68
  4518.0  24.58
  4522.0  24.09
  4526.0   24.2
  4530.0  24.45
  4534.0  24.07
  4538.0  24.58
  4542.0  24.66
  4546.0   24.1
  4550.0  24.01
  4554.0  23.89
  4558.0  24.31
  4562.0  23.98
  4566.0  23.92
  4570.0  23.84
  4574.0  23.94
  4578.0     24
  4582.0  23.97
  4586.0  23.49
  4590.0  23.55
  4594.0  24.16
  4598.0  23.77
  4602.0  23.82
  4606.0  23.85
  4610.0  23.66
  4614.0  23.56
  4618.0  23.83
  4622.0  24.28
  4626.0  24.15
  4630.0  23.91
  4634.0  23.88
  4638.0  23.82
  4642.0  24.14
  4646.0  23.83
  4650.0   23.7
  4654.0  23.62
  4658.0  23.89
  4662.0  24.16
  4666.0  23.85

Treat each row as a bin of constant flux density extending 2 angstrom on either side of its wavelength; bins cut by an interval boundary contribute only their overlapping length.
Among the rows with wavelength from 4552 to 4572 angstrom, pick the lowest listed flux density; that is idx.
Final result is 23.84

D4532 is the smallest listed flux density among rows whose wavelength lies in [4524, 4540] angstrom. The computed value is 24.07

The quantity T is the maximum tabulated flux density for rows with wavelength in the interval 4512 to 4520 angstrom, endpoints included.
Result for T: 24.68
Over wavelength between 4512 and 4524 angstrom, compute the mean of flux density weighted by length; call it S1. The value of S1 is 24.4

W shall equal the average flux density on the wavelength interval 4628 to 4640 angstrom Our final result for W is 23.9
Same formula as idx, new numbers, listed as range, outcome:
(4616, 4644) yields 23.82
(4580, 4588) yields 23.49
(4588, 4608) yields 23.55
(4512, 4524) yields 24.09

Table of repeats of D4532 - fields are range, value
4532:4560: 23.89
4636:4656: 23.62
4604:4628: 23.56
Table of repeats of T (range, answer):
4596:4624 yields 24.28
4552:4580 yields 24.31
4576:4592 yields 24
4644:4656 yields 23.83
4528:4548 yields 24.66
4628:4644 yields 24.14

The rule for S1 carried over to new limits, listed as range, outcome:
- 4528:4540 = 24.4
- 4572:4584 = 24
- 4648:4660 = 23.7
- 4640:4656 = 23.8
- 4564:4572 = 23.9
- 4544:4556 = 24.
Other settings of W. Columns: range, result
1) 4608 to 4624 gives 23.8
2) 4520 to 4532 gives 24.2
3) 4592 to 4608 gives 23.9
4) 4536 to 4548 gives 24.4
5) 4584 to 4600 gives 23.7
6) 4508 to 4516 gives 24.4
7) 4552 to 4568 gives 24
